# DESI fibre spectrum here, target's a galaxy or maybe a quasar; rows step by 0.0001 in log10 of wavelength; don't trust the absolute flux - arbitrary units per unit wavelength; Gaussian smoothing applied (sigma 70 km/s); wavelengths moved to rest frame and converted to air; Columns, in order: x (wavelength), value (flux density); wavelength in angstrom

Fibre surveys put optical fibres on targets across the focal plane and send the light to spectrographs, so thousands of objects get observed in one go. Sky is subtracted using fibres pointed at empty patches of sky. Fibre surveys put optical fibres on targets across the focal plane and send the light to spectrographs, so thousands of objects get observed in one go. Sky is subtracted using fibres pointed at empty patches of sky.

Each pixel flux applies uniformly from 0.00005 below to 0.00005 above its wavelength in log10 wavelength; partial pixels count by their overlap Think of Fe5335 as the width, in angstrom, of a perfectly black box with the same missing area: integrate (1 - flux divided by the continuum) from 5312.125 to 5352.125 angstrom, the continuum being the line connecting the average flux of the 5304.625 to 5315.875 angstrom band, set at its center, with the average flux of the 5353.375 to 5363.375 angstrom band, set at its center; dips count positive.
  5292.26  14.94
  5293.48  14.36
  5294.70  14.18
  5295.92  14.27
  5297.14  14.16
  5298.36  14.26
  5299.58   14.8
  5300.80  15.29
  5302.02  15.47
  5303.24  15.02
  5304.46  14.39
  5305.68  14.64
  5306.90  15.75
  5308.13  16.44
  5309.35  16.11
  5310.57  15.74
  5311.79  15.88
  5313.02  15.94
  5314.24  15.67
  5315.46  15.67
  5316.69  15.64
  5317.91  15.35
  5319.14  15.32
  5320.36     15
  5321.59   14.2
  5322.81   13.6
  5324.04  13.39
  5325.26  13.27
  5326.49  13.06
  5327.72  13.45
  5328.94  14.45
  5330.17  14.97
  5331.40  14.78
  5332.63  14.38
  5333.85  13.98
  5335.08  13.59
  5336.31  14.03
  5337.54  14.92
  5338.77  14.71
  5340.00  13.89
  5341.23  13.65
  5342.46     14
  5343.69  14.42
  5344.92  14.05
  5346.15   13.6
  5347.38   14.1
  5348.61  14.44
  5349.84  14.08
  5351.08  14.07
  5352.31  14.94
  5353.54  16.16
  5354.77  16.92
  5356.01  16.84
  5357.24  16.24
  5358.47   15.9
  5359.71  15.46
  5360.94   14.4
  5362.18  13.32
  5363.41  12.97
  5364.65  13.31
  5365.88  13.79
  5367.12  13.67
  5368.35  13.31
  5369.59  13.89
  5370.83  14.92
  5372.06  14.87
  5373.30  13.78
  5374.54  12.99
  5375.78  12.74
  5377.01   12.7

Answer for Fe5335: 3.1 angstrom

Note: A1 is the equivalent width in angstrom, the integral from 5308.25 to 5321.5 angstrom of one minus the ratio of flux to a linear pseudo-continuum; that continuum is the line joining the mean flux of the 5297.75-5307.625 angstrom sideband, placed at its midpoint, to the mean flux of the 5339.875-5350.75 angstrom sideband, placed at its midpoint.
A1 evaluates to -0.8 angstrom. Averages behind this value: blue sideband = 15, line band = 15.6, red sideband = 14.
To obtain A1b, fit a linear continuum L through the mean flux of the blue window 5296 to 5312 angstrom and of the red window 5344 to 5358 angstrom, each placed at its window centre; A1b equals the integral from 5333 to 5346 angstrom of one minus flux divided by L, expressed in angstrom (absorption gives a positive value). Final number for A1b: 0.8 angstrom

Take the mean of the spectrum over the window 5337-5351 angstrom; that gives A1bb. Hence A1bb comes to 14.2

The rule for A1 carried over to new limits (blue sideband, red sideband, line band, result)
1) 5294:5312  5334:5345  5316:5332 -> 0.20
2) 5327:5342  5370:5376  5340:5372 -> -1.00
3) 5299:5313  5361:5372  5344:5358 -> -0.85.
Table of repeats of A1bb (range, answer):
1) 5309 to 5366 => 14.6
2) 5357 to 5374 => 14.2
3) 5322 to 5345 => 14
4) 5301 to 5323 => 15.4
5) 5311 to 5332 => 14.7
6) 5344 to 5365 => 14.8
